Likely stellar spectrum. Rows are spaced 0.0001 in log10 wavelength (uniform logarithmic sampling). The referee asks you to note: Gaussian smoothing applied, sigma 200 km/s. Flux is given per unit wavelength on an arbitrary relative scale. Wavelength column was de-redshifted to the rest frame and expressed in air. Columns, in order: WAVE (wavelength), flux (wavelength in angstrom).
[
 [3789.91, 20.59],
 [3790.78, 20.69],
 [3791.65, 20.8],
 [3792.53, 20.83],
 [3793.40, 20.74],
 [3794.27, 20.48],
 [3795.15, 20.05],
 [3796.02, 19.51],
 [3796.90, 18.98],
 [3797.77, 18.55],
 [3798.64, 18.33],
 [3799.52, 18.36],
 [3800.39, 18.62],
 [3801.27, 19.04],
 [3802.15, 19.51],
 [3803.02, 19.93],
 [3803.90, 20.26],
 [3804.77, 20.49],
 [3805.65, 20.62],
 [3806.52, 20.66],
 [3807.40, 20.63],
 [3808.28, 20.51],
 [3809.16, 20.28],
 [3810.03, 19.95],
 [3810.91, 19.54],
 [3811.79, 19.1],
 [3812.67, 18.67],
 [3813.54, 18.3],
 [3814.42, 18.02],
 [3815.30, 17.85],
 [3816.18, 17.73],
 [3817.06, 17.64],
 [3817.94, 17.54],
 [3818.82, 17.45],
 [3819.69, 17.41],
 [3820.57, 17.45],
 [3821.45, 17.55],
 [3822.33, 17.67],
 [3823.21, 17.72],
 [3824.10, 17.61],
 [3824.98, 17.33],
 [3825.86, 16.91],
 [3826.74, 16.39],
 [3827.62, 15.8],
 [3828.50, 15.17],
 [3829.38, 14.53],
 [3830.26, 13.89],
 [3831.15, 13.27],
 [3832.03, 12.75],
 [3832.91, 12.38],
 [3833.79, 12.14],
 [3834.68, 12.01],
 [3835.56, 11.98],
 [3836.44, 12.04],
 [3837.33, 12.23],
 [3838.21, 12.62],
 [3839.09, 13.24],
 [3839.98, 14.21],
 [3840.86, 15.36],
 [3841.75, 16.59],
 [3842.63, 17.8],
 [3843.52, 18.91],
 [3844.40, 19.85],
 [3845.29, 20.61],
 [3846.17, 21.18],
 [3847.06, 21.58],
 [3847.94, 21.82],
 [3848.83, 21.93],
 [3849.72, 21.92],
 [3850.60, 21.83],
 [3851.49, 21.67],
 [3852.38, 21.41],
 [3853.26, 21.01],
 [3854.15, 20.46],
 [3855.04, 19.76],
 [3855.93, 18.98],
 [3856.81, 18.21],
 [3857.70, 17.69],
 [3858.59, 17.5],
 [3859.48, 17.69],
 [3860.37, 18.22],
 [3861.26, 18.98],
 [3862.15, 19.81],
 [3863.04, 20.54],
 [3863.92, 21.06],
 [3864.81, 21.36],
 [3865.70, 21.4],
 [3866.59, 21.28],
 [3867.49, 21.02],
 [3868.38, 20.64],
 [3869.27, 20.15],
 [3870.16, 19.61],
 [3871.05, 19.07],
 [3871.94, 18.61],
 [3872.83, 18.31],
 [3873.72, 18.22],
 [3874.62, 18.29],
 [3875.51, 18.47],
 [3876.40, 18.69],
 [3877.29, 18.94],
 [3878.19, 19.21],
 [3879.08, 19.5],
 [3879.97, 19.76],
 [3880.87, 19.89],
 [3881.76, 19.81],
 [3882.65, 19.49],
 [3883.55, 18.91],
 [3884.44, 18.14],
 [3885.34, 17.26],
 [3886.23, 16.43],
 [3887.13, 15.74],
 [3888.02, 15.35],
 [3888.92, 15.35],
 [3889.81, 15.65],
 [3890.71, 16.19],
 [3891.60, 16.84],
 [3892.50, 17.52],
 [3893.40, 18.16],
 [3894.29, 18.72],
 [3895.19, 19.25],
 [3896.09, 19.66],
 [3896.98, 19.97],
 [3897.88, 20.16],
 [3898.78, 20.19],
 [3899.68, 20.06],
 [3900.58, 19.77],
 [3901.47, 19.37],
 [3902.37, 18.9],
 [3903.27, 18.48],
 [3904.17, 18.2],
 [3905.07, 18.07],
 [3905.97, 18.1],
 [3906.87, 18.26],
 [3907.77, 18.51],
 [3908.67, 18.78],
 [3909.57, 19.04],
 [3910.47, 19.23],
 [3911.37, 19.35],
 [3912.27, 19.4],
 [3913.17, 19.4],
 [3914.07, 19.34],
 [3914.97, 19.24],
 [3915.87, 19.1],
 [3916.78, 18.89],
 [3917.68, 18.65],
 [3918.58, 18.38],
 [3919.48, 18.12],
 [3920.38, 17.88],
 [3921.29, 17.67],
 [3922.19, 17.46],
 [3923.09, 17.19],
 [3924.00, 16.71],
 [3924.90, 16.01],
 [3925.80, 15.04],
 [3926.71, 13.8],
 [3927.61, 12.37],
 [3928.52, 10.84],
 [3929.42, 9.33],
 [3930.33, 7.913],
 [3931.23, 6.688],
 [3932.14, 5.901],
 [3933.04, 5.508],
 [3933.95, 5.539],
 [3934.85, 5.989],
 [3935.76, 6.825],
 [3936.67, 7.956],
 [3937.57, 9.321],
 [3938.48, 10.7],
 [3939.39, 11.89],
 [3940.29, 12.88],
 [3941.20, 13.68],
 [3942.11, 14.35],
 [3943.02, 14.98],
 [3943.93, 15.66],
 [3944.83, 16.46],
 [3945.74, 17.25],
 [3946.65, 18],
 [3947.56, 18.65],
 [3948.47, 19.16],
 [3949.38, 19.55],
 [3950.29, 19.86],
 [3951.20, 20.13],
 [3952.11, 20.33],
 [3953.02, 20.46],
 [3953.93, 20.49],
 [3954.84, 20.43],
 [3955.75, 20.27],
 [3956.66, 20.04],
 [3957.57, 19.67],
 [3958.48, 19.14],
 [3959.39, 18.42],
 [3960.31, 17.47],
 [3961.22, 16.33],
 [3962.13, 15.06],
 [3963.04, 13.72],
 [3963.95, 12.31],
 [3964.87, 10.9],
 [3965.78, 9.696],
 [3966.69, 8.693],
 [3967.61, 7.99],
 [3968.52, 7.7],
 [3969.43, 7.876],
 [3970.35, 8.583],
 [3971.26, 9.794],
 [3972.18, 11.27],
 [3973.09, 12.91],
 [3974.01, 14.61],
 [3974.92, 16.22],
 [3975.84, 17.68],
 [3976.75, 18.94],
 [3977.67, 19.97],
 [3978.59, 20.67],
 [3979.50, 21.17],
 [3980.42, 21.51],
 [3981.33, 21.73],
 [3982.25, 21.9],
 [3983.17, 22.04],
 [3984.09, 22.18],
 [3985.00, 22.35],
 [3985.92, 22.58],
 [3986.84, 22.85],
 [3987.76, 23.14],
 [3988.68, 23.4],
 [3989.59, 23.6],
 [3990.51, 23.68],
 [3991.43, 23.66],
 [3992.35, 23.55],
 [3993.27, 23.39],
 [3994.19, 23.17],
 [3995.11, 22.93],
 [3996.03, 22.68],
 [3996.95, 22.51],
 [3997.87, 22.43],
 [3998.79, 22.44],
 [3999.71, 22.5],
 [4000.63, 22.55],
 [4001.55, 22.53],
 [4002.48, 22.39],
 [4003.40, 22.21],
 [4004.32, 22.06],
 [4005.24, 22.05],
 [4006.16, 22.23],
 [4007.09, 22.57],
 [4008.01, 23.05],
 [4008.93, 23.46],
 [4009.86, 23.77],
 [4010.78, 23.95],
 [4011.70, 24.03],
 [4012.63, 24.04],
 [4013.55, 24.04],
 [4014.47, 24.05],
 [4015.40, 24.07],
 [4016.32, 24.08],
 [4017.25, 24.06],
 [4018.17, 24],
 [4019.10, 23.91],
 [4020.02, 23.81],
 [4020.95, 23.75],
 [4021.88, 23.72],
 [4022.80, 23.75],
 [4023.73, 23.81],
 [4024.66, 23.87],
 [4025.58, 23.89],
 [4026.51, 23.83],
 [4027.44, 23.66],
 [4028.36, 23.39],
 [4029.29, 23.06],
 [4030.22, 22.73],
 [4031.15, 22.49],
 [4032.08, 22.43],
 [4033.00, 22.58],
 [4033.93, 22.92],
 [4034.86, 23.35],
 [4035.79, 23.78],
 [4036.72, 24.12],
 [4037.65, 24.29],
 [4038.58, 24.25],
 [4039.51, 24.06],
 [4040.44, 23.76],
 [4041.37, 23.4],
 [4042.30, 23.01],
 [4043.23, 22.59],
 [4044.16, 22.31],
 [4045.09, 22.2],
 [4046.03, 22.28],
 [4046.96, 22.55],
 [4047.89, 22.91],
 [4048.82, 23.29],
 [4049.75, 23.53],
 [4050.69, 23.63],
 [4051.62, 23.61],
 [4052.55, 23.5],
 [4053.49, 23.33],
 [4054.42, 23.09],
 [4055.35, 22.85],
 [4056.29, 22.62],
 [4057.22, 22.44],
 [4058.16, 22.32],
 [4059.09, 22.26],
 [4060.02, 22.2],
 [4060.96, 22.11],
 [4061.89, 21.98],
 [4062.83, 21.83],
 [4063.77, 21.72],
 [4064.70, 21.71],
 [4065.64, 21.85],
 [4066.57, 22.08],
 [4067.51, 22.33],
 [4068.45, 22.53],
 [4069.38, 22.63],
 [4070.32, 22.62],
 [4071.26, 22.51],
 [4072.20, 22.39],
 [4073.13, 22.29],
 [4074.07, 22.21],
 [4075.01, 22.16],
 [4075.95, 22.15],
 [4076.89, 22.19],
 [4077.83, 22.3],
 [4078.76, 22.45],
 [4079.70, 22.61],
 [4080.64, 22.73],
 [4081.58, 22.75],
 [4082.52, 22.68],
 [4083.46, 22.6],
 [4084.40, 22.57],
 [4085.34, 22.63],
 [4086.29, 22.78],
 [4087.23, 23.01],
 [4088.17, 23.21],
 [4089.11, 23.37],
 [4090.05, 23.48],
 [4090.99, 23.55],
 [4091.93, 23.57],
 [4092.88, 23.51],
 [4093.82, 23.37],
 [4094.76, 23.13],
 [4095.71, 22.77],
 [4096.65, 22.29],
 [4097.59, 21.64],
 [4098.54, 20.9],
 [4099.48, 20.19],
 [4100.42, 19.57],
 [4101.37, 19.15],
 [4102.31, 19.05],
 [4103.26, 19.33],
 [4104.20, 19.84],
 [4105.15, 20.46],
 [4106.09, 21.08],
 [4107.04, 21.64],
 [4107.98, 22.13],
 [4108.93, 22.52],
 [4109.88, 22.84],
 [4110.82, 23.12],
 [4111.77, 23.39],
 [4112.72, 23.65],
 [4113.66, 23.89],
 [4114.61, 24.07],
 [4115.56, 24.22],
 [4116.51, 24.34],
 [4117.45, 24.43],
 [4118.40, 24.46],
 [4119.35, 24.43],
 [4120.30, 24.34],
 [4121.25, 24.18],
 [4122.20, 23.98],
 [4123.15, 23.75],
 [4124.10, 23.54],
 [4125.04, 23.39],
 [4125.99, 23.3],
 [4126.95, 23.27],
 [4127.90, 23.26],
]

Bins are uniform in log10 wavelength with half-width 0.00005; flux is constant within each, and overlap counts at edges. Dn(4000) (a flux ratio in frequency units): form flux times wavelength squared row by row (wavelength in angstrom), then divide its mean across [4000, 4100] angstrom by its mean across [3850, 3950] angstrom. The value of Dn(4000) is 1.4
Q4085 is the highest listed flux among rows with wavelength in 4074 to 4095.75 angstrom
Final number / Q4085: 23.57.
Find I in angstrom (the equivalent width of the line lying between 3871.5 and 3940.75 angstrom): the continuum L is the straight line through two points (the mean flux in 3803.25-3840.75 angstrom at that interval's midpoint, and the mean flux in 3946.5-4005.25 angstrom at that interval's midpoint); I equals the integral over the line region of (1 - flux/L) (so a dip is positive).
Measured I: 5.6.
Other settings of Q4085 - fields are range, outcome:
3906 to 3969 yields 20.49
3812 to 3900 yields 21.93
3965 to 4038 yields 24.29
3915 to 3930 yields 19.1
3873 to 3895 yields 19.89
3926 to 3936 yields 13.8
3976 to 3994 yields 23.68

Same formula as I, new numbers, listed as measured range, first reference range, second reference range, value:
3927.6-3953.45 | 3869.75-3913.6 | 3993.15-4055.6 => 9.28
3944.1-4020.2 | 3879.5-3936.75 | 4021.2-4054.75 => 2.59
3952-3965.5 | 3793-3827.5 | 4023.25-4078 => 2.40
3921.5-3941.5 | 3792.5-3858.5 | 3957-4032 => 8.77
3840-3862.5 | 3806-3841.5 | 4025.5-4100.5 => -3.23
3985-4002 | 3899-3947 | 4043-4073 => -3.49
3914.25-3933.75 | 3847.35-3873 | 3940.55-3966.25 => 4.08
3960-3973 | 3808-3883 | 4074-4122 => 5.79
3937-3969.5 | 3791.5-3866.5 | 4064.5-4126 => 7.45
